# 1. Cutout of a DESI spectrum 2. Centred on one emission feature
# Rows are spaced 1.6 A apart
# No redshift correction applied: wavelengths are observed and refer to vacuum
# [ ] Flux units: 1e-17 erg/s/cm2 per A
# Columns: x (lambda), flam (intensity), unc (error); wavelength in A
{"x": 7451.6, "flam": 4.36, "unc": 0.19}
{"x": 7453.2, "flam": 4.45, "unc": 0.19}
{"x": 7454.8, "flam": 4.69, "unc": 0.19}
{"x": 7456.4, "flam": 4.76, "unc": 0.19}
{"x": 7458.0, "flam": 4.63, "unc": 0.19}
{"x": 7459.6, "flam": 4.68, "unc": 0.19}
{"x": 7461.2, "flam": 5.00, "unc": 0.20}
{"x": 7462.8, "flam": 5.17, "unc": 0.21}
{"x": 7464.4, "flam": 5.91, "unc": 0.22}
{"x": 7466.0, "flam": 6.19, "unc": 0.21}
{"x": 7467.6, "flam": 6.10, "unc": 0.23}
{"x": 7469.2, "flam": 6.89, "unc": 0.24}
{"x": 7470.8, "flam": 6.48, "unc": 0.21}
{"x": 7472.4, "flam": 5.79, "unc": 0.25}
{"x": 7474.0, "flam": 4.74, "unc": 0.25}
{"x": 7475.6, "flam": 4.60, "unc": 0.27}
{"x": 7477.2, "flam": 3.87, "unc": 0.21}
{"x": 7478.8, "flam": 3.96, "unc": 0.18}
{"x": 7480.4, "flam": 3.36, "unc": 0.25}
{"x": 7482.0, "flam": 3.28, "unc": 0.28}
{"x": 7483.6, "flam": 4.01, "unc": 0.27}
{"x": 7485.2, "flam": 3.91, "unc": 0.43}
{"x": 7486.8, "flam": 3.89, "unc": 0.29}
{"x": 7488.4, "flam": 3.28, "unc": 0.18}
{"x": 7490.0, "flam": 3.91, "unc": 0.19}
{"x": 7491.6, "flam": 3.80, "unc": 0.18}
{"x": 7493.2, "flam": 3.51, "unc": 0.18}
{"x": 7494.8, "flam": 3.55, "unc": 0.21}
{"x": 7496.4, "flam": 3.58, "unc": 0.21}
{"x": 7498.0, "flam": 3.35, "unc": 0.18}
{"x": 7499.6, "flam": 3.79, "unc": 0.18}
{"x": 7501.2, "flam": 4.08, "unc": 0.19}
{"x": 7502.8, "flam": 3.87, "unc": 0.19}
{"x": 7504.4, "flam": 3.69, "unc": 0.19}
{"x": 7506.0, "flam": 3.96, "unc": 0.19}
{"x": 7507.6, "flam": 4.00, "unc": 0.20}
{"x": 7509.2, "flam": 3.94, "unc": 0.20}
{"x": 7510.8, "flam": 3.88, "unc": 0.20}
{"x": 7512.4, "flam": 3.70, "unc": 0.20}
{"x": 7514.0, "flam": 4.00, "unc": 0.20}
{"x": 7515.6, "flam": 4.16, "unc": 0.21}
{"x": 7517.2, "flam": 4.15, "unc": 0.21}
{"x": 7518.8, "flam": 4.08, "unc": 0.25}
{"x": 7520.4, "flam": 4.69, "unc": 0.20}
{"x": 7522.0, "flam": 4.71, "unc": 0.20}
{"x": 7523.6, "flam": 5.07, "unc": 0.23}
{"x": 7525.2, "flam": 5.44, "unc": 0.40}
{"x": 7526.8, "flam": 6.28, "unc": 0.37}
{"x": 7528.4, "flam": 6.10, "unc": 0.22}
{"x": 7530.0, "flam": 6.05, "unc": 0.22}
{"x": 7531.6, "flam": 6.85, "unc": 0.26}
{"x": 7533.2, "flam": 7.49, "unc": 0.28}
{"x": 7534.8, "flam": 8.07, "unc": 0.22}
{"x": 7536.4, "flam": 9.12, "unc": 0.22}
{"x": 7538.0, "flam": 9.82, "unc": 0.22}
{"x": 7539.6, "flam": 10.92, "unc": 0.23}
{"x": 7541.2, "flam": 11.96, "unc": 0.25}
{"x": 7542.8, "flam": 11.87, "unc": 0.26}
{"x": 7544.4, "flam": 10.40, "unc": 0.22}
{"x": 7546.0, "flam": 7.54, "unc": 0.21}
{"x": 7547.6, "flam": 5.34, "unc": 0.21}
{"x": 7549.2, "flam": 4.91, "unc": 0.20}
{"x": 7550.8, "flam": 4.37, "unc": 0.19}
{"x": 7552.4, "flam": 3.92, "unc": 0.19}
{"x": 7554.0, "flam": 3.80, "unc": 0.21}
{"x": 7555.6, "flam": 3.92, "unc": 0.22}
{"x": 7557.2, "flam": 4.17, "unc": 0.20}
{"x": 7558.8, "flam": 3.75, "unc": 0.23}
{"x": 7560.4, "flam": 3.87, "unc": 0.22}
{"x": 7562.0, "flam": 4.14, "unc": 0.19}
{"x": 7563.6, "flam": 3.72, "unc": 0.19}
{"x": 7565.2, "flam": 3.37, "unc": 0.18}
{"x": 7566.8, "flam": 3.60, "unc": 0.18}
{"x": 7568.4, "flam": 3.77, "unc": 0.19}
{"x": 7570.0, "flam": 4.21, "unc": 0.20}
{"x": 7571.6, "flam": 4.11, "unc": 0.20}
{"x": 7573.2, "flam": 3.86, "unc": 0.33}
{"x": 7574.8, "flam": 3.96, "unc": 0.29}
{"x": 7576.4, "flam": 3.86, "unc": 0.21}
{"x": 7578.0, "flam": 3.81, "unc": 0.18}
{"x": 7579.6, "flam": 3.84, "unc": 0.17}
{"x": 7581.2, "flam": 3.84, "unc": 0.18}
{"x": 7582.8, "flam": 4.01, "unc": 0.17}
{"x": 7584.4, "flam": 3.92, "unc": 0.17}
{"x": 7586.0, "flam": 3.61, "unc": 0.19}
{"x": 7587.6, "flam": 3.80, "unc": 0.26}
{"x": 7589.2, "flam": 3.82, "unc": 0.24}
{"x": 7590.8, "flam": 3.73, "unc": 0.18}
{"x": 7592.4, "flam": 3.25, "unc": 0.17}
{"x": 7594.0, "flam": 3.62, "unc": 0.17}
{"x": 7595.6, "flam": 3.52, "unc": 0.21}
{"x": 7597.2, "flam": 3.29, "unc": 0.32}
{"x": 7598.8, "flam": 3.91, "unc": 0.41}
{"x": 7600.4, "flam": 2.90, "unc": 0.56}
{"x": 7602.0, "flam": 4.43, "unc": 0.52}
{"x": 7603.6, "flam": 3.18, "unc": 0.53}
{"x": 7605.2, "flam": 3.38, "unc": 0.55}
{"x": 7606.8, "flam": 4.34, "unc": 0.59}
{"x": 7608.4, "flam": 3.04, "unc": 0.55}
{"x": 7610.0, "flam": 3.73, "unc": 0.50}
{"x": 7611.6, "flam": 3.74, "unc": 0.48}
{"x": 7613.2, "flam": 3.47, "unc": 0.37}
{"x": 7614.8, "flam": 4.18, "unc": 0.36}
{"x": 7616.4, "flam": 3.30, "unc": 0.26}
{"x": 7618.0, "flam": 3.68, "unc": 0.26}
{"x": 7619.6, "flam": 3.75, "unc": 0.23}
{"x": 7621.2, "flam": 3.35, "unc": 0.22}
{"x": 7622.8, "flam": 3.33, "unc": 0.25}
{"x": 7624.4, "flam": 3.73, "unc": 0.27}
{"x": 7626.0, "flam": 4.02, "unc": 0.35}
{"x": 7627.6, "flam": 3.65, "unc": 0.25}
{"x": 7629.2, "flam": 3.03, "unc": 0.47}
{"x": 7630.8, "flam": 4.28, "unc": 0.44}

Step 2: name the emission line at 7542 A [O III] 5007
